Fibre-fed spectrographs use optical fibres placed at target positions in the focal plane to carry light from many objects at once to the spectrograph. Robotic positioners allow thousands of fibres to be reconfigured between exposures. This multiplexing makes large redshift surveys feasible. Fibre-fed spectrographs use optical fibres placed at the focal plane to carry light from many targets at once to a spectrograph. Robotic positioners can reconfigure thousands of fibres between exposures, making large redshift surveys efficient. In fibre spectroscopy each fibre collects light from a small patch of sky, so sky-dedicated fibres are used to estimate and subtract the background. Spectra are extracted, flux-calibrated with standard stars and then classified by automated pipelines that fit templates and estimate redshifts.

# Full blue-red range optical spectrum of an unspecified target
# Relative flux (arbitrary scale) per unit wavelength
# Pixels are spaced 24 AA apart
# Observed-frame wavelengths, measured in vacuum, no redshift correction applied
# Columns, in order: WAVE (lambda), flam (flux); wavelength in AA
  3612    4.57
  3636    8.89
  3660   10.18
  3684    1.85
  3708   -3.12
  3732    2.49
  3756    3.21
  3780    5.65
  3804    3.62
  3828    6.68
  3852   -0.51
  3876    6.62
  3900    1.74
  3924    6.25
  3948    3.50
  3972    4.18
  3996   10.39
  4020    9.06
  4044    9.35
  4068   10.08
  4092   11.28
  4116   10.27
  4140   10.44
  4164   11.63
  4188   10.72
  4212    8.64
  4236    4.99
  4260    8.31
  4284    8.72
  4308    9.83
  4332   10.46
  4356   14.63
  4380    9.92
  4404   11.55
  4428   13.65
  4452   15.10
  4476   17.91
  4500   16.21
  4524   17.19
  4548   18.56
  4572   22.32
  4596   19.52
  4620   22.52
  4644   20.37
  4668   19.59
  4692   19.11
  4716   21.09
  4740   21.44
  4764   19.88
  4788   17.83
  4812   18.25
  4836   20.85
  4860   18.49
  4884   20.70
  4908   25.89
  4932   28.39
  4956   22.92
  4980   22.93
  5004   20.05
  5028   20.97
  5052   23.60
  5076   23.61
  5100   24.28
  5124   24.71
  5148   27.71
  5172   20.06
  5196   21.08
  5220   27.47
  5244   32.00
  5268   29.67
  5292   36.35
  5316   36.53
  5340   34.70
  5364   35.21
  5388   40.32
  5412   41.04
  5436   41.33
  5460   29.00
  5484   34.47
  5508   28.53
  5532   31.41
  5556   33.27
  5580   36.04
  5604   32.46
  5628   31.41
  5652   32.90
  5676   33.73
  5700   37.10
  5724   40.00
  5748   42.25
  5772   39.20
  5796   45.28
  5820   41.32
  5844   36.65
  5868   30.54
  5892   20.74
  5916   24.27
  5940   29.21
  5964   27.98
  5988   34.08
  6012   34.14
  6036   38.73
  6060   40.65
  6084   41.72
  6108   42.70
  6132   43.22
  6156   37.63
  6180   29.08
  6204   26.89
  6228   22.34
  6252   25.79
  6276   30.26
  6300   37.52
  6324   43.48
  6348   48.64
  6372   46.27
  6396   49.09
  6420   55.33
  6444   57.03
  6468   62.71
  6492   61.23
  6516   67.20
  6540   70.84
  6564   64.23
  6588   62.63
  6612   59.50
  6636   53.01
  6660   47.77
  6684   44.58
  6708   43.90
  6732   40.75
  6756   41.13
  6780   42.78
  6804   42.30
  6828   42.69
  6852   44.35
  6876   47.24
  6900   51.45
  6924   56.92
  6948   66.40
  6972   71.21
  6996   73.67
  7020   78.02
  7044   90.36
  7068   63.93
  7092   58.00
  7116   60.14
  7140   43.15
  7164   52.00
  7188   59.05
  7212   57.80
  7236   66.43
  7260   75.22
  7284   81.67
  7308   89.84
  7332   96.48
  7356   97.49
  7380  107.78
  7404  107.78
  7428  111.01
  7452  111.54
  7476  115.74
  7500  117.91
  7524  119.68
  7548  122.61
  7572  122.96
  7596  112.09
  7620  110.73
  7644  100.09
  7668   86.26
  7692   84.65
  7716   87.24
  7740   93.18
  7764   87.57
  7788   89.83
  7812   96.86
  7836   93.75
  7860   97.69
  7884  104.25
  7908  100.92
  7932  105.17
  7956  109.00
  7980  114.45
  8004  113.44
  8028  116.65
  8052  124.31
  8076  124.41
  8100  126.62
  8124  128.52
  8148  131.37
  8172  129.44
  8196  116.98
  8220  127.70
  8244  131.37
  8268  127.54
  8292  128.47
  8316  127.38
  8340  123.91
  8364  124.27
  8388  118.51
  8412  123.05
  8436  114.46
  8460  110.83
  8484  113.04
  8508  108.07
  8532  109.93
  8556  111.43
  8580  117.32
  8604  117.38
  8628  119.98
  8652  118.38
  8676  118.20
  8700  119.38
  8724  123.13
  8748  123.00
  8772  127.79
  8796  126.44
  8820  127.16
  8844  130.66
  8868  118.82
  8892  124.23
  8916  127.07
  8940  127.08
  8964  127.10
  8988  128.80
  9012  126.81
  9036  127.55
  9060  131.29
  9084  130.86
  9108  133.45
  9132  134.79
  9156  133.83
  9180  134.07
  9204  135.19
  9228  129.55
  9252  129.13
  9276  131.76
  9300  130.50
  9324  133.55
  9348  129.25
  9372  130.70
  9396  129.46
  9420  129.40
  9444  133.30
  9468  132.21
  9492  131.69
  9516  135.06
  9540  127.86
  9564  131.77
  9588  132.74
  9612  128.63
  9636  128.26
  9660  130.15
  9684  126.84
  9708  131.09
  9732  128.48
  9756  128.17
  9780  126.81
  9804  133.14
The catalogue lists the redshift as 0.00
